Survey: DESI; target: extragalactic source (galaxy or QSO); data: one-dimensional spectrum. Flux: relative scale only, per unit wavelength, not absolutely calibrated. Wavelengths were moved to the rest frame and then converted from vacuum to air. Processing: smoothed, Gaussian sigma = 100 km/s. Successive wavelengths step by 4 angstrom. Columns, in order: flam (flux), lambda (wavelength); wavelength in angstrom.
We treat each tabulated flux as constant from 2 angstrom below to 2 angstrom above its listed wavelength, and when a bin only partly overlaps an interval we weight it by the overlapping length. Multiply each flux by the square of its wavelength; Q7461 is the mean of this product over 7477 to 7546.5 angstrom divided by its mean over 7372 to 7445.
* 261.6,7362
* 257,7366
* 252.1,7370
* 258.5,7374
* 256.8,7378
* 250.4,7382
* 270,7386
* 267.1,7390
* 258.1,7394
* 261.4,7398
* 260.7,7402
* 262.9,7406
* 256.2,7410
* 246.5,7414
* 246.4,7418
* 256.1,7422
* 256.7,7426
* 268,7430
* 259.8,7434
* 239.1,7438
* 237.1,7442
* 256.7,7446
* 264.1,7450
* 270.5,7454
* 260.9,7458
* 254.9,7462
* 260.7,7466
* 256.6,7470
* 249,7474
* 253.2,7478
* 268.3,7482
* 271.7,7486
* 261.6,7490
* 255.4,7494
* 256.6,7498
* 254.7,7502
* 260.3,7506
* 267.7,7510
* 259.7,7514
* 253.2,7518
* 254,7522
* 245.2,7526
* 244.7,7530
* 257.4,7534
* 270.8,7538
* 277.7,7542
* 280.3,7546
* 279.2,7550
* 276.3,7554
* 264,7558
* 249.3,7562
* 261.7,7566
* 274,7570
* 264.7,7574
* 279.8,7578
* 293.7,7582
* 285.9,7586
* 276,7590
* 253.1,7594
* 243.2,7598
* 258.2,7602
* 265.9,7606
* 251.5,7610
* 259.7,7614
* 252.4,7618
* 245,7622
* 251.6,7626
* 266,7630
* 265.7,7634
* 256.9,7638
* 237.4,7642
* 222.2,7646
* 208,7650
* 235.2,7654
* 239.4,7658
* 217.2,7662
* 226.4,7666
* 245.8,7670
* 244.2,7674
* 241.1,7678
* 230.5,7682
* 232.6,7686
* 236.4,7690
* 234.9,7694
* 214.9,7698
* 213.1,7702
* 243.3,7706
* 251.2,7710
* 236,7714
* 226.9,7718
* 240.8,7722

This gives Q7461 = 1.04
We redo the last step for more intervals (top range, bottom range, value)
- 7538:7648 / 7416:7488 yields 1.06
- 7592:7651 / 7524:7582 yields 0.95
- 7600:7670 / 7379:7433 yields 1.01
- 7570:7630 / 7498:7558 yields 1.02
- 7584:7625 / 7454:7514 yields 1.03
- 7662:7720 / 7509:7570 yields 0.92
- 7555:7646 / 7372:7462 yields 1.06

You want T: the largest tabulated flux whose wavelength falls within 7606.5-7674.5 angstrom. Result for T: 266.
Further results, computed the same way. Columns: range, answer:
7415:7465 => 270.5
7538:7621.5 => 293.7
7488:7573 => 280.3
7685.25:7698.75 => 236.4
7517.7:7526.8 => 254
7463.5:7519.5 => 271.7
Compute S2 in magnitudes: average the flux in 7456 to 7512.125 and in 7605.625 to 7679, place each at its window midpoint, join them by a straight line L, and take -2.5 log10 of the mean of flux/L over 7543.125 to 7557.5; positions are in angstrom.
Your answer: -0.10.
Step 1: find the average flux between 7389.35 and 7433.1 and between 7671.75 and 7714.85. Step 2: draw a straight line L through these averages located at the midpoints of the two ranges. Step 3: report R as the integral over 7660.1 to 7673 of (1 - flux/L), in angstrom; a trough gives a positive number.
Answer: 0.3 angstrom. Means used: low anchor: 258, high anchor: 234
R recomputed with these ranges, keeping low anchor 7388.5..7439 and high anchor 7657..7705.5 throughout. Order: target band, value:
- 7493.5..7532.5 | -1.19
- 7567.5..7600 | -4.08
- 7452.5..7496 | -1.53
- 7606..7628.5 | -1.50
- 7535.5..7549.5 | -1.78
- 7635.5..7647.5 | -0.27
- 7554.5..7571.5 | -1.42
